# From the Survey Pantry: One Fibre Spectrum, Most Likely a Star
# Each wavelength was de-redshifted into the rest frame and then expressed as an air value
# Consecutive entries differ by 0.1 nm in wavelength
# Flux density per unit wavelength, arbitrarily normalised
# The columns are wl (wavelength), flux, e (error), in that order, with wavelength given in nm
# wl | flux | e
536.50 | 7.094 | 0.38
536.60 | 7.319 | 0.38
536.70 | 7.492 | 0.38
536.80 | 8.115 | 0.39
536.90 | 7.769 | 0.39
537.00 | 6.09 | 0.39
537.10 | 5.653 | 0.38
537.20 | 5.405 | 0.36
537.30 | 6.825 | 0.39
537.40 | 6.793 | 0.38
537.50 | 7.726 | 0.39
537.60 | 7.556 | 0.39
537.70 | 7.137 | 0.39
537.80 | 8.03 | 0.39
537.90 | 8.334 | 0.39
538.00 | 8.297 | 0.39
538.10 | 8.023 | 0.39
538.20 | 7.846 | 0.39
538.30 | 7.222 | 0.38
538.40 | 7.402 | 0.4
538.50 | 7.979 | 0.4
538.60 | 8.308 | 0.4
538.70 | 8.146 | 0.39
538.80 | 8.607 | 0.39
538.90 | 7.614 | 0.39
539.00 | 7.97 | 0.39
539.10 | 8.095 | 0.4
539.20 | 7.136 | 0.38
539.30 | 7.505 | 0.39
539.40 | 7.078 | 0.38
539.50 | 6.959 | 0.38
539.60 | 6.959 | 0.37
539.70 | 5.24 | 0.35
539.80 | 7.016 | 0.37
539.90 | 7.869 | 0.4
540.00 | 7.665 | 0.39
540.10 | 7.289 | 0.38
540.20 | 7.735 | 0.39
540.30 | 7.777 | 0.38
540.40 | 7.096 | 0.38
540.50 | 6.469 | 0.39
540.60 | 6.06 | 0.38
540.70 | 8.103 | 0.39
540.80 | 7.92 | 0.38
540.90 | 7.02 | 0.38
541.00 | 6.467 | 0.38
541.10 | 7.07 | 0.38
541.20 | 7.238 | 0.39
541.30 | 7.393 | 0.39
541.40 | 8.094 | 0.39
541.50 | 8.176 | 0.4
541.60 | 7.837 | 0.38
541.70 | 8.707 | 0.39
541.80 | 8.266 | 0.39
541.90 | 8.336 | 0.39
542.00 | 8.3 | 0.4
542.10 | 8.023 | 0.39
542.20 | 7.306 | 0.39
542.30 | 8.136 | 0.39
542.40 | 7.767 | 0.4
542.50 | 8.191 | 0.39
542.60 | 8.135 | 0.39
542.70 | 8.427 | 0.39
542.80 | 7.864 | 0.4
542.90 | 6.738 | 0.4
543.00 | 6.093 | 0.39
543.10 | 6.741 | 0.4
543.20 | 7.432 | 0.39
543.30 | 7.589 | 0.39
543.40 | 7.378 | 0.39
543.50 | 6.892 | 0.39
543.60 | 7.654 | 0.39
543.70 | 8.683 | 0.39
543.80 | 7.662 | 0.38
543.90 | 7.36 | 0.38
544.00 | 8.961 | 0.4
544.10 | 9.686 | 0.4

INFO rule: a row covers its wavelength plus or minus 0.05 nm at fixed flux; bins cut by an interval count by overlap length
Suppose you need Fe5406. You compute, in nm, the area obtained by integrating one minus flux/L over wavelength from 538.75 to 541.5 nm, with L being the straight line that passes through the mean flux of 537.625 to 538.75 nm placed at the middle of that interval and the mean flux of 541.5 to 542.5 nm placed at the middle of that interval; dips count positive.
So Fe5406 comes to 0.225 nm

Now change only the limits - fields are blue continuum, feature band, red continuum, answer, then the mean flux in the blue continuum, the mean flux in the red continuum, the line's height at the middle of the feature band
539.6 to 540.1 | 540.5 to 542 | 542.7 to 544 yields -0.09 nm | 6.98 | 7.44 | 7.17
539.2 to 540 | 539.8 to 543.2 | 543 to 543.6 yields -0.24 nm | 7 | 7.15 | 7.08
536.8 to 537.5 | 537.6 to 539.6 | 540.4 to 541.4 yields -0.27 nm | 6.64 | 7.13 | 6.83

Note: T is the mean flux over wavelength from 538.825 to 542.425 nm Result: 7.5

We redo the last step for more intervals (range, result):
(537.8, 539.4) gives 7.88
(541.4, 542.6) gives 8.1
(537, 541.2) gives 7.33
